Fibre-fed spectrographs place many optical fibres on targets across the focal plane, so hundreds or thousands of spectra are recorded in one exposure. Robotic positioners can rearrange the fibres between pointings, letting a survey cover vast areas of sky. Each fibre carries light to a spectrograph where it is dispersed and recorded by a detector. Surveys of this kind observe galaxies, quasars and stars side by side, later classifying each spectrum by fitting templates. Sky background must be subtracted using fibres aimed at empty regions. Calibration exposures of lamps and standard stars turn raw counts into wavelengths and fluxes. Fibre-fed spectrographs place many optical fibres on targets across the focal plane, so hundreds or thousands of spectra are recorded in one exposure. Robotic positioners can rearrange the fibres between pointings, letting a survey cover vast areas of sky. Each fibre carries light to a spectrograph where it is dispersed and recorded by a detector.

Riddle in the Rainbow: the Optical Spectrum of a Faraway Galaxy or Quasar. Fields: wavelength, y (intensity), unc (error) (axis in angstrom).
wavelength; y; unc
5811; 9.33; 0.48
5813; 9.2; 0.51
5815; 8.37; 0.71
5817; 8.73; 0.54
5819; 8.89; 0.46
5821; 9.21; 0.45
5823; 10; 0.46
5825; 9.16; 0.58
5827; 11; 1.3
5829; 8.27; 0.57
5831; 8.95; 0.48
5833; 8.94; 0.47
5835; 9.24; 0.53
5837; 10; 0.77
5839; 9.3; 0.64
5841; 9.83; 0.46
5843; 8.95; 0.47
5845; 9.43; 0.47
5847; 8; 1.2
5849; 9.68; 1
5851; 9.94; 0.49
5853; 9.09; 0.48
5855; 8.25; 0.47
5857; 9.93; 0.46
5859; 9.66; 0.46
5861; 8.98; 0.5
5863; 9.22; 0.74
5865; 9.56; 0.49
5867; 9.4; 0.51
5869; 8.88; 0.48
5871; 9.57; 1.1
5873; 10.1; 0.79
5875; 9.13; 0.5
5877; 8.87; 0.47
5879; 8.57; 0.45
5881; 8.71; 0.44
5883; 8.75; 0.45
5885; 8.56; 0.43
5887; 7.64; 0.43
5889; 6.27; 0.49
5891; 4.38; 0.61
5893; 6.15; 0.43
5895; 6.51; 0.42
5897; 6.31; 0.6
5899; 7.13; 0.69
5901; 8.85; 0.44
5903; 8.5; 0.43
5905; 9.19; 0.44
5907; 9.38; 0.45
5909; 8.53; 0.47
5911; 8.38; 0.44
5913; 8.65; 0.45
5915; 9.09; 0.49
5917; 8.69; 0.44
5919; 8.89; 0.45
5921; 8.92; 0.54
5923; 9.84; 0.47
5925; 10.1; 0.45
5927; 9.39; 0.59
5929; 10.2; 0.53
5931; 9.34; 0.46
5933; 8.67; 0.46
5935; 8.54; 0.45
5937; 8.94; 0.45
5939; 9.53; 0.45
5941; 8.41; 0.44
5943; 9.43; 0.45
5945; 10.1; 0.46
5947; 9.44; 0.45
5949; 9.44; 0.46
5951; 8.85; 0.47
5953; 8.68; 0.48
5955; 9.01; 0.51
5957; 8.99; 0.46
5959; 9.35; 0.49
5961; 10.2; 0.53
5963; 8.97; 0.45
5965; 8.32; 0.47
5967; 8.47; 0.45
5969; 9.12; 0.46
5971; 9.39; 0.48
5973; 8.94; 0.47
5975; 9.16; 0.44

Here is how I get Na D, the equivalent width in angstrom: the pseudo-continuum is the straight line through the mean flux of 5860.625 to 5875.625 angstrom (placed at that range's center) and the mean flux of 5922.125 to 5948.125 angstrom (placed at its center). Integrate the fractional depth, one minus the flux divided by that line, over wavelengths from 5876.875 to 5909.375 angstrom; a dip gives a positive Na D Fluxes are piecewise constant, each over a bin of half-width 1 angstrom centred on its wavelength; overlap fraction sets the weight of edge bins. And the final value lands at 5.7 angstrom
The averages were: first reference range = 9.38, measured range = 7.74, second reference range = 9.38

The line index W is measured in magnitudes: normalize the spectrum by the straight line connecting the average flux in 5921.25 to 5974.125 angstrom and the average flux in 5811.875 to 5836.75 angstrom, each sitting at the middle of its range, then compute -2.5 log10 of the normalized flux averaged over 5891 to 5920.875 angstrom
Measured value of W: 0.14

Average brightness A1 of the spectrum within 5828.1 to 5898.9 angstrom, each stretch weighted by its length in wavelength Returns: 8.64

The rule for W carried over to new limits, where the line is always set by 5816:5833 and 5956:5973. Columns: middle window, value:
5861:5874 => -0.02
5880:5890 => 0.15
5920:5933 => -0.05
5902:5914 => 0.05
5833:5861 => -0.01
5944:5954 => -0.02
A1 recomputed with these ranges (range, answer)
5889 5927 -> 8.17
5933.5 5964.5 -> 9.17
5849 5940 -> 8.7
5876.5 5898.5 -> 7.3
